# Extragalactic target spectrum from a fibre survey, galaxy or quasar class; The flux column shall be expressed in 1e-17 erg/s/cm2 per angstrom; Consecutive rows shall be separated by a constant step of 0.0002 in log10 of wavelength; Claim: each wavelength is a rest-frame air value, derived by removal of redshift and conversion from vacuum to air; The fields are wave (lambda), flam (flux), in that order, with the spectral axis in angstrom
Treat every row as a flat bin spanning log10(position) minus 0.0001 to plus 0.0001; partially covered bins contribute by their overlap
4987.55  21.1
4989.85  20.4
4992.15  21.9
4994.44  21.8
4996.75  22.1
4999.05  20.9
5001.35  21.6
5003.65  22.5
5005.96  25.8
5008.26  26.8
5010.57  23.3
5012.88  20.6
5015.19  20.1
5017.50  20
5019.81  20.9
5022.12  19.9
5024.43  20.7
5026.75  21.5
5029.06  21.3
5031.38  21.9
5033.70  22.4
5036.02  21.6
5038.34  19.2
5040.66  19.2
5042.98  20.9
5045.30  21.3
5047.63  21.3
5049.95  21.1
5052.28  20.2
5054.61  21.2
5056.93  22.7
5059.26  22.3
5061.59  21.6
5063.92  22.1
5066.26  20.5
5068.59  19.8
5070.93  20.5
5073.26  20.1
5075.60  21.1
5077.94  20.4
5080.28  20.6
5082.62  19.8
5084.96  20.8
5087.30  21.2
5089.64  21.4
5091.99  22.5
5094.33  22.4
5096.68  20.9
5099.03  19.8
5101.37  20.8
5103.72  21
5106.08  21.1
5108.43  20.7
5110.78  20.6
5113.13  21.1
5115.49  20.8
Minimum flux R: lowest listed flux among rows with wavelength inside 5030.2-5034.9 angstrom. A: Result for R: 21.9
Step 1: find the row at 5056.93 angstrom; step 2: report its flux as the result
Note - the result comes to 22.7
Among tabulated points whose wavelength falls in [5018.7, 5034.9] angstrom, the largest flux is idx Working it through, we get 22.4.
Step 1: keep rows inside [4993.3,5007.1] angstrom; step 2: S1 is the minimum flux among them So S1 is 20.9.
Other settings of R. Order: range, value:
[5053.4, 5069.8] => 19.8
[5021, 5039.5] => 19.2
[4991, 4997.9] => 21.8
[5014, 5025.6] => 19.9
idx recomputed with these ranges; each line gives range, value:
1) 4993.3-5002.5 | 22.1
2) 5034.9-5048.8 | 21.6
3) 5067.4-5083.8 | 21.1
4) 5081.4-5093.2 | 22.5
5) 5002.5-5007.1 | 25.8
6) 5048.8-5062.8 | 22.7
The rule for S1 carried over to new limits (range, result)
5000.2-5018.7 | 20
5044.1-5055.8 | 20.2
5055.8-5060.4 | 22.3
